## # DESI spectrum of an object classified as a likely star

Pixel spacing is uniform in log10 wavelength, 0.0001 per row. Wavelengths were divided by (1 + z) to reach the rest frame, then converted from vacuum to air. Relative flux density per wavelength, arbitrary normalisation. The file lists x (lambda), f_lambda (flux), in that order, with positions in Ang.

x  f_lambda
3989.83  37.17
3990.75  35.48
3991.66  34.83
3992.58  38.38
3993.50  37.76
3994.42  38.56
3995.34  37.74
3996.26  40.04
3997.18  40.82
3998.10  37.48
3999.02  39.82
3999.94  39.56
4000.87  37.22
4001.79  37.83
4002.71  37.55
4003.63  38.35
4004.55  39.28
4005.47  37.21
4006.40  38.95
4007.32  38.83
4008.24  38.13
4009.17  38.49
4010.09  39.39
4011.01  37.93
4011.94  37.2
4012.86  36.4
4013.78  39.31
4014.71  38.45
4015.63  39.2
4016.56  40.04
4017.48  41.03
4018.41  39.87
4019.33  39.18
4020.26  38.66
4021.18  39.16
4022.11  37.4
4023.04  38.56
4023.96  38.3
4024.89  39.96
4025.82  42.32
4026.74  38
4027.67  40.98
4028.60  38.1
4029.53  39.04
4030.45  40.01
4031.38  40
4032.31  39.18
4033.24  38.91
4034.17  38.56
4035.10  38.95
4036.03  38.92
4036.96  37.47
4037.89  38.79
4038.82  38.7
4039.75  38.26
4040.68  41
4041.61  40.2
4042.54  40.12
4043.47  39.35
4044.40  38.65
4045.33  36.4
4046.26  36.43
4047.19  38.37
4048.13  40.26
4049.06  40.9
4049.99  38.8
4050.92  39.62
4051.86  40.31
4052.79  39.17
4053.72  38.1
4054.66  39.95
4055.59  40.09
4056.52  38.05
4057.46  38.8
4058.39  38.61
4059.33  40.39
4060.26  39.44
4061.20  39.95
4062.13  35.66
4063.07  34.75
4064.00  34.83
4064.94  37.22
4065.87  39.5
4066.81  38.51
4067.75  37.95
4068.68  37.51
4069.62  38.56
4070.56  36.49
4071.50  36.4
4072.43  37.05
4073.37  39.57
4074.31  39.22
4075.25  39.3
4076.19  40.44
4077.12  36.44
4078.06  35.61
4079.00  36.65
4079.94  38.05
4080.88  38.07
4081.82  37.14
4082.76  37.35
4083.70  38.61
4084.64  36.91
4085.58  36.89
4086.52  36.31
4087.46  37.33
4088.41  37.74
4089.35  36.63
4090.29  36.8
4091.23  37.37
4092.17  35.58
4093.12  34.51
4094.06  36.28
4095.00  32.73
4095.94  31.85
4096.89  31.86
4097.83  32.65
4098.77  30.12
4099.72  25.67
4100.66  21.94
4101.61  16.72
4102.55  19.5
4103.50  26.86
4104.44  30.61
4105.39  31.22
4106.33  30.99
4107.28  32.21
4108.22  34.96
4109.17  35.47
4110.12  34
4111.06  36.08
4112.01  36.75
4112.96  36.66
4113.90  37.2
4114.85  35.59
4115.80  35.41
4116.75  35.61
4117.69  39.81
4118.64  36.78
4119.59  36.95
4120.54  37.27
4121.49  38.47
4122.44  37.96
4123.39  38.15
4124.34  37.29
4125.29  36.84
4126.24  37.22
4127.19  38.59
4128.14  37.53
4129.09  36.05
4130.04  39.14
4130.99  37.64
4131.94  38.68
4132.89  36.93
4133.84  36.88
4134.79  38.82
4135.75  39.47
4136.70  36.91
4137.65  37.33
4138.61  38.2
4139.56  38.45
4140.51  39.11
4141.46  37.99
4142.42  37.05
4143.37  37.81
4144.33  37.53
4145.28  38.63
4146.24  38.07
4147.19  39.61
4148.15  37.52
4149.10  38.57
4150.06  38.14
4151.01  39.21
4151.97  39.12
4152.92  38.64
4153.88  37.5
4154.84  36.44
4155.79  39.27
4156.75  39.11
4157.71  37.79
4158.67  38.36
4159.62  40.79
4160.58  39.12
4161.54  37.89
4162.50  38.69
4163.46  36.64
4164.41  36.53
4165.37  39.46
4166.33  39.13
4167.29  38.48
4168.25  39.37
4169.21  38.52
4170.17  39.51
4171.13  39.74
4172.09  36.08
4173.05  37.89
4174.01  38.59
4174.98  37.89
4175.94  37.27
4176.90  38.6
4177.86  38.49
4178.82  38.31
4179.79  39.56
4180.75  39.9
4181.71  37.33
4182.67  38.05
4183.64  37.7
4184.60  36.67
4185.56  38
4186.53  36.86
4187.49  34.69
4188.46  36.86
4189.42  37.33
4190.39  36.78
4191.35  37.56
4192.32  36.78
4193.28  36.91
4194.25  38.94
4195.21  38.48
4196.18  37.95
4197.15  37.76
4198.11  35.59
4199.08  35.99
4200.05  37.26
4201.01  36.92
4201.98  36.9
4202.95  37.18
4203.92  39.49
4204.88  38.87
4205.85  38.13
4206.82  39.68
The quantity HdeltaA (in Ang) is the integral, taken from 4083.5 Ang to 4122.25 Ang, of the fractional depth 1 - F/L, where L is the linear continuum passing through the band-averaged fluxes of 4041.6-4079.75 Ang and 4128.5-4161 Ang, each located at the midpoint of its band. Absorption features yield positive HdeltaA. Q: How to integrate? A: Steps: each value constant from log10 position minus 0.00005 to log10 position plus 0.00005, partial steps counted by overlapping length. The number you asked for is 4.6 Ang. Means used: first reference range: 38.4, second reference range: 38.2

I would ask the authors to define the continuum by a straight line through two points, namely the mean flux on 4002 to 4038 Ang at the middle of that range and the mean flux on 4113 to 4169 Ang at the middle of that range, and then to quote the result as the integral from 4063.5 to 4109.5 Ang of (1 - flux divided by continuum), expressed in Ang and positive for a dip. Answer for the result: 4.49 Ang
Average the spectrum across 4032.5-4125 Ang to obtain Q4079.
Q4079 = 36.4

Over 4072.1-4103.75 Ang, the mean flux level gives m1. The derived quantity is 34.3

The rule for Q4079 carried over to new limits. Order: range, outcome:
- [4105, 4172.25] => 37.6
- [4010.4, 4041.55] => 39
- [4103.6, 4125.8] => 35.6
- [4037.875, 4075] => 38.6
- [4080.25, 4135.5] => 34.9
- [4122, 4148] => 37.9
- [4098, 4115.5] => 30.8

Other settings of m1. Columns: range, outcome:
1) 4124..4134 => 37.6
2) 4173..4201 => 37.6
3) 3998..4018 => 38.5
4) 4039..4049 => 39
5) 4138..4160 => 38.4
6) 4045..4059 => 39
